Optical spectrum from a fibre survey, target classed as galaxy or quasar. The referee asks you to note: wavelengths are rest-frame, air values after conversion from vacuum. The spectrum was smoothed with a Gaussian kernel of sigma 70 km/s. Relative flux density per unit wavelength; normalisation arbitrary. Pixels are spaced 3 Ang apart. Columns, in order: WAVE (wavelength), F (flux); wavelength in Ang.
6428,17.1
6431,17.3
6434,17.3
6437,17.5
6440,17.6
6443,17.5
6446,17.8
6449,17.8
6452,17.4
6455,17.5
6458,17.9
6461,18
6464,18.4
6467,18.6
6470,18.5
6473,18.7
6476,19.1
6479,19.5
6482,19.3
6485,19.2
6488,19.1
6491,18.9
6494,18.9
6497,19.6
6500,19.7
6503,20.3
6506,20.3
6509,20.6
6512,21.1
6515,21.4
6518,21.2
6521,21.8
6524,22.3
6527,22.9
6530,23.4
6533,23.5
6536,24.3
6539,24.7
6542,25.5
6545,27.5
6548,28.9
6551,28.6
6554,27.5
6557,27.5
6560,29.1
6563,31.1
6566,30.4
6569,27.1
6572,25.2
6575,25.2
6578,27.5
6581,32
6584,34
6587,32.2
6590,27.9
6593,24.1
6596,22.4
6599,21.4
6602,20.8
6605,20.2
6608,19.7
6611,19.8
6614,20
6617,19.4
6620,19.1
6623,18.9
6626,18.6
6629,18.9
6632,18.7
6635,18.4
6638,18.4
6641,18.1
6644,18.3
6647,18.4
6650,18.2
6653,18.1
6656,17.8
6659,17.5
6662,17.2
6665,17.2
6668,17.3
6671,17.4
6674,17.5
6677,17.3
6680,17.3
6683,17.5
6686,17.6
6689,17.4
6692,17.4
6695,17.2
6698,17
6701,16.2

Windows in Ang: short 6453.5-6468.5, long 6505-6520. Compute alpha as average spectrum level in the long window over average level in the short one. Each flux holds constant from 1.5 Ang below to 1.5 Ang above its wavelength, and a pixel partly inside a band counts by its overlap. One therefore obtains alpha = 1.2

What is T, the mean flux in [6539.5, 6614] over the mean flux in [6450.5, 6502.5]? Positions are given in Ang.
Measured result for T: 1.40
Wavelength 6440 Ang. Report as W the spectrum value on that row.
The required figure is 17.6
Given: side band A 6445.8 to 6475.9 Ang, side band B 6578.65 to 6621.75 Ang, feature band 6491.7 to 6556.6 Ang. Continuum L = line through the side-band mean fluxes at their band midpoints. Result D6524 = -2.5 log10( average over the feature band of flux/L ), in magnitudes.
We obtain -0.11 mag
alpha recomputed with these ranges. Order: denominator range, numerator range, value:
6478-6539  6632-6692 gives 0.85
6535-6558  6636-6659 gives 0.68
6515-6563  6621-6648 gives 0.73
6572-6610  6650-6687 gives 0.69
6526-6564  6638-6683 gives 0.67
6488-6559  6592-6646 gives 0.85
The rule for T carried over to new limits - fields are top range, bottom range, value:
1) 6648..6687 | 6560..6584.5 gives 0.61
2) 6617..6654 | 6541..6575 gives 0.66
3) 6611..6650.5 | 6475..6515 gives 0.95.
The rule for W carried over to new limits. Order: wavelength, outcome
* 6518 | 21.2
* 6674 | 17.5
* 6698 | 17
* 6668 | 17.3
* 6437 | 17.5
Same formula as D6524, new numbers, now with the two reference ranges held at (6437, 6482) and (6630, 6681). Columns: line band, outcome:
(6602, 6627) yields -0.10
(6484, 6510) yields -0.09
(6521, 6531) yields -0.25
